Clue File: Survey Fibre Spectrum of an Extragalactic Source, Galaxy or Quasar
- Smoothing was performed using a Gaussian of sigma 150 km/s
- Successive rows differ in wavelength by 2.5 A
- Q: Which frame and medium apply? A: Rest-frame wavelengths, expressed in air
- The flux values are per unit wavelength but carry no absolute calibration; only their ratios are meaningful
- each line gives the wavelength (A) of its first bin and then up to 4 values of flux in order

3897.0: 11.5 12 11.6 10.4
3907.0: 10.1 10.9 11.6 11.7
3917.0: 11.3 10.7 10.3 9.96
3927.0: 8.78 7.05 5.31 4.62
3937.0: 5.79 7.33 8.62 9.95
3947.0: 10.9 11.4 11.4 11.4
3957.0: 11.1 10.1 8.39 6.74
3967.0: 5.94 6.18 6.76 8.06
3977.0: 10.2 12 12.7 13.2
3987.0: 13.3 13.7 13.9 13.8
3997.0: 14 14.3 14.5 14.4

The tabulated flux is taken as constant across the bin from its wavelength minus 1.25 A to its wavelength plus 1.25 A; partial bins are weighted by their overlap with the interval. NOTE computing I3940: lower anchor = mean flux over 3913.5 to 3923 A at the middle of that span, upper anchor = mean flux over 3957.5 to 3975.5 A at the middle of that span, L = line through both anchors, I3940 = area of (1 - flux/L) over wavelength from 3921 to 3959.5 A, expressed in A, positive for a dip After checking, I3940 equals 1.3 A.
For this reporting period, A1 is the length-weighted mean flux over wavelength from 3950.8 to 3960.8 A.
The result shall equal 11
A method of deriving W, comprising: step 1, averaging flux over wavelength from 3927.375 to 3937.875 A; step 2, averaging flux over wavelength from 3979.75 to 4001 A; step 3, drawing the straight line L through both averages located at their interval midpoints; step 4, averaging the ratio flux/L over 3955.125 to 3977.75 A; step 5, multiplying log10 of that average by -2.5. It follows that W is 0.24 mag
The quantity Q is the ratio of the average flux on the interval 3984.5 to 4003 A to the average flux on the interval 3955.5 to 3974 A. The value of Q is 1.75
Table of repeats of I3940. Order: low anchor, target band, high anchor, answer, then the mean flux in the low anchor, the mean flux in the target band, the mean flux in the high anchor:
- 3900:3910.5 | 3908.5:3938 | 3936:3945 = 1.3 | 10.8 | 9.01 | 7.81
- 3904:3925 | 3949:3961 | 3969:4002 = 0.5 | 10.8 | 11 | 11.9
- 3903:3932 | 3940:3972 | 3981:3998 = 7.1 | 10.1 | 9.2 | 13.5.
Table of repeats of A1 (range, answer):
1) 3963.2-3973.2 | 6.41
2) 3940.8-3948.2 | 9.82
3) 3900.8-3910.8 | 10.8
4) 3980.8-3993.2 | 13.4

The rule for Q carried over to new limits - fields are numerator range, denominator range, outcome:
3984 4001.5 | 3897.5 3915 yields 1.23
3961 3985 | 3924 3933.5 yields 1.18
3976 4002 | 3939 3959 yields 1.27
